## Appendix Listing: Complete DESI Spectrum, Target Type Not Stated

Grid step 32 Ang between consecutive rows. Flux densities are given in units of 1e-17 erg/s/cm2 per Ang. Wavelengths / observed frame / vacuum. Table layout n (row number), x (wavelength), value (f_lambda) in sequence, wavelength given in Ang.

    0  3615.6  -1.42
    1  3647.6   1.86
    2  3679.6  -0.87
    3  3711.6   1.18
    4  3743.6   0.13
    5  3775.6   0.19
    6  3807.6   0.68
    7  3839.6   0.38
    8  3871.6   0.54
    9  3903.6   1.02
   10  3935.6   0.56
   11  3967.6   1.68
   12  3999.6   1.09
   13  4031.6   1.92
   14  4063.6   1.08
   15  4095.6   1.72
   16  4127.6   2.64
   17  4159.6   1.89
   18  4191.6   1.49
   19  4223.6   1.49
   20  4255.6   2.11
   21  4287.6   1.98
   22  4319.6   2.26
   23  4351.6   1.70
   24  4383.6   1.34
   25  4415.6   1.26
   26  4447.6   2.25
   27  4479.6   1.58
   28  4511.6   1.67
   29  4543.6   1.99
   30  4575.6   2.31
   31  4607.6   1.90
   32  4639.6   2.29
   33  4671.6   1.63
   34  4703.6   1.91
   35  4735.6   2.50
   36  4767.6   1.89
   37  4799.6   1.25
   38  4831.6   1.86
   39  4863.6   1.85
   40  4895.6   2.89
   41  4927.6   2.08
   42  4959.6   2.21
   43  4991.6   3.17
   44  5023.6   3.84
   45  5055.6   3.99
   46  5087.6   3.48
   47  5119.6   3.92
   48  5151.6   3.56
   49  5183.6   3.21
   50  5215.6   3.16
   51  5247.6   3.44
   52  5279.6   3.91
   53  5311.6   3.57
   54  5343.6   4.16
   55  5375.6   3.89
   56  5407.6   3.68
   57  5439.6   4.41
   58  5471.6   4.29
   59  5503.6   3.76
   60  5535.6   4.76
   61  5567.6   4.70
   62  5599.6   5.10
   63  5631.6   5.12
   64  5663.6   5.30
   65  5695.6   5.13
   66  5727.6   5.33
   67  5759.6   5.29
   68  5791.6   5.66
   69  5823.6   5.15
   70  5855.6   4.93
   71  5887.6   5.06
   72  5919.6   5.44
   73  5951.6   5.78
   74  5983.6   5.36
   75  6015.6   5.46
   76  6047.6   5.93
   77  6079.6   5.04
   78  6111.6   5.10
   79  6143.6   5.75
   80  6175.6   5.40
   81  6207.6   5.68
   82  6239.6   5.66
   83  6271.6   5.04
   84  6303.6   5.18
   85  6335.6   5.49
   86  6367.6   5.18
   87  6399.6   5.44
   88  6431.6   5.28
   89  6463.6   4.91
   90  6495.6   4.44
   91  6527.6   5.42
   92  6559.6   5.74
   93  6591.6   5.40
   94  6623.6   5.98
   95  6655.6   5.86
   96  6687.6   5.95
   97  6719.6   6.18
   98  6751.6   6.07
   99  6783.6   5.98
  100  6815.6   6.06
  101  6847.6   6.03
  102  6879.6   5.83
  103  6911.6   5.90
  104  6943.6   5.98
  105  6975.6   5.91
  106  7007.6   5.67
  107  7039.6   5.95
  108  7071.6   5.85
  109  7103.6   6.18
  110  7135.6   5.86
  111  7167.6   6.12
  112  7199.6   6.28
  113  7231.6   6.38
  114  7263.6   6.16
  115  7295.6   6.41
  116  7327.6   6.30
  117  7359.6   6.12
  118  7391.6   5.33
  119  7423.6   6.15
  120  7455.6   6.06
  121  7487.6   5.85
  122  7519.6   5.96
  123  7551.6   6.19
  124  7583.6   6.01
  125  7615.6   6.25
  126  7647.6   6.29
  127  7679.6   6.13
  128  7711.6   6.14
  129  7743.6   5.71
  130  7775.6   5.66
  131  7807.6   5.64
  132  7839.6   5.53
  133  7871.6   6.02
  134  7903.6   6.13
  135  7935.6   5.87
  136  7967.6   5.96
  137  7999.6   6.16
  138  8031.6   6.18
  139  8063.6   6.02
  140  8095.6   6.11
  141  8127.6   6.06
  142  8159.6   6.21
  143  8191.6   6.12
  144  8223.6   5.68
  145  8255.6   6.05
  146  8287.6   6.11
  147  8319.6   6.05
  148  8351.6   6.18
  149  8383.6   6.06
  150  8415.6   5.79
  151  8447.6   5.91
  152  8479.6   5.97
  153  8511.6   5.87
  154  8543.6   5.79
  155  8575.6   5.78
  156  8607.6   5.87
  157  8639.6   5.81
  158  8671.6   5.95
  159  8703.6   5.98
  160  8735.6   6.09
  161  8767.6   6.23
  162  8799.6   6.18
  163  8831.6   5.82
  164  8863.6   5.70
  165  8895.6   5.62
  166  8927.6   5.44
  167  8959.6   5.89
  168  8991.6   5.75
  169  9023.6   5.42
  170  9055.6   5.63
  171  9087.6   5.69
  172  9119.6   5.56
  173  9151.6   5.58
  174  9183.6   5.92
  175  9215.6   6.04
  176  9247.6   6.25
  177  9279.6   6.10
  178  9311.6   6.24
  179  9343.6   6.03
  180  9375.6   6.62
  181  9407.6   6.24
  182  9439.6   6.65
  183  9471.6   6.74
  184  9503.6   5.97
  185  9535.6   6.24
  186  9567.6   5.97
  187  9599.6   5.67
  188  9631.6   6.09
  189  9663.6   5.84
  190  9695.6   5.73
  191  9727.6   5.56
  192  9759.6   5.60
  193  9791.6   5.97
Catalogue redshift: 0.253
